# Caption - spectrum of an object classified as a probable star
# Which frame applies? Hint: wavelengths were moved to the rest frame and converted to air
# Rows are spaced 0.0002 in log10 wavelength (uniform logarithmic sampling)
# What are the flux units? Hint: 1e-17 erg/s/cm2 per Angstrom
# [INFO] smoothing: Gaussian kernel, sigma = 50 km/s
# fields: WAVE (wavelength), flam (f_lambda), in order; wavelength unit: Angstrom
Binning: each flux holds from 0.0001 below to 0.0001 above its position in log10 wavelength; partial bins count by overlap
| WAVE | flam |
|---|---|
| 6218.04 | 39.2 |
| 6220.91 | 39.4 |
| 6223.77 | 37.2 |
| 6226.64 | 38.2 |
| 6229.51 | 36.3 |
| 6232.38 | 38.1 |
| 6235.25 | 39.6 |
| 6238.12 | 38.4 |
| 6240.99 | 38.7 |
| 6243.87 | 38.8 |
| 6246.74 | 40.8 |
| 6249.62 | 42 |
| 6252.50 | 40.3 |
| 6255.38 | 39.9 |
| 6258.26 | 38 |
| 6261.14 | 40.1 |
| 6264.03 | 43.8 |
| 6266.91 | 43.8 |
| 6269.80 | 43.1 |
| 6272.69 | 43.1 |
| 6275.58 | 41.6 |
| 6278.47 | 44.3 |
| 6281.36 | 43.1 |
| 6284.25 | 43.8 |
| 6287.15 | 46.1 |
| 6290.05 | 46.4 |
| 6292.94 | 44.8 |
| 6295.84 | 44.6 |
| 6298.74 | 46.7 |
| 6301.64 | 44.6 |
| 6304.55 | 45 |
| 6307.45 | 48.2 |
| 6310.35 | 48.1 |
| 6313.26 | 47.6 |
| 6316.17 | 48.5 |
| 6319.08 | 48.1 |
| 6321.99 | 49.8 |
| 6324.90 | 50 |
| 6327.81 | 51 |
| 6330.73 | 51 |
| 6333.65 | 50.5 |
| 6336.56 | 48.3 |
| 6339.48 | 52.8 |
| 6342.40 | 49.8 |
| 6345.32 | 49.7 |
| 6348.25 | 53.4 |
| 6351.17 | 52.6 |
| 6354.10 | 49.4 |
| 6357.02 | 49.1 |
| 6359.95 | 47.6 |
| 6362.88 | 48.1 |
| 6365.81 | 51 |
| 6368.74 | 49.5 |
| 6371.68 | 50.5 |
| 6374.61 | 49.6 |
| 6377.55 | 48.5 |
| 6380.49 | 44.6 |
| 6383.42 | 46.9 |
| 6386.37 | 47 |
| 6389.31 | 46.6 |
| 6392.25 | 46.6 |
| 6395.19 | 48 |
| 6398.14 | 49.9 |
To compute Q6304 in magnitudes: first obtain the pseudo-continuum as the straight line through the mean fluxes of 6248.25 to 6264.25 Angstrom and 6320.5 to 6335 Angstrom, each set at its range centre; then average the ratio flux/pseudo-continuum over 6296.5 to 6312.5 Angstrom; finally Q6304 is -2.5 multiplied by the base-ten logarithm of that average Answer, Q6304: 0.02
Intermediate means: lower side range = 40.4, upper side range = 50.4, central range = 46.5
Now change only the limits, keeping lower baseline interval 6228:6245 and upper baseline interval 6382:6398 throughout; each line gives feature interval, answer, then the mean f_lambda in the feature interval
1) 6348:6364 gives -0.105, 49.8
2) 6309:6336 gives -0.142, 49.4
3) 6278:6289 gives -0.085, 44.4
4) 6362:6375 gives -0.087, 49.8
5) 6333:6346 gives -0.137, 50.3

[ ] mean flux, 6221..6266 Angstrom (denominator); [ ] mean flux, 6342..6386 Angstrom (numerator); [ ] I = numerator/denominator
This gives 1.3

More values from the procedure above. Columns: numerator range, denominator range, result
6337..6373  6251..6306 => 1.16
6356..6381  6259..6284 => 1.14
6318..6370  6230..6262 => 1.27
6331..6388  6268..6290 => 1.13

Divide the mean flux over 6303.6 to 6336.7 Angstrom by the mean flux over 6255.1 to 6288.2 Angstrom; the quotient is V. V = 1.1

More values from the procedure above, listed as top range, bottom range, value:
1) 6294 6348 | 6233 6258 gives 1.23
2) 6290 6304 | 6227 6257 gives 1.15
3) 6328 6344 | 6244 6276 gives 1.22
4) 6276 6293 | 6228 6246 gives 1.16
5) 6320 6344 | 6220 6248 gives 1.31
